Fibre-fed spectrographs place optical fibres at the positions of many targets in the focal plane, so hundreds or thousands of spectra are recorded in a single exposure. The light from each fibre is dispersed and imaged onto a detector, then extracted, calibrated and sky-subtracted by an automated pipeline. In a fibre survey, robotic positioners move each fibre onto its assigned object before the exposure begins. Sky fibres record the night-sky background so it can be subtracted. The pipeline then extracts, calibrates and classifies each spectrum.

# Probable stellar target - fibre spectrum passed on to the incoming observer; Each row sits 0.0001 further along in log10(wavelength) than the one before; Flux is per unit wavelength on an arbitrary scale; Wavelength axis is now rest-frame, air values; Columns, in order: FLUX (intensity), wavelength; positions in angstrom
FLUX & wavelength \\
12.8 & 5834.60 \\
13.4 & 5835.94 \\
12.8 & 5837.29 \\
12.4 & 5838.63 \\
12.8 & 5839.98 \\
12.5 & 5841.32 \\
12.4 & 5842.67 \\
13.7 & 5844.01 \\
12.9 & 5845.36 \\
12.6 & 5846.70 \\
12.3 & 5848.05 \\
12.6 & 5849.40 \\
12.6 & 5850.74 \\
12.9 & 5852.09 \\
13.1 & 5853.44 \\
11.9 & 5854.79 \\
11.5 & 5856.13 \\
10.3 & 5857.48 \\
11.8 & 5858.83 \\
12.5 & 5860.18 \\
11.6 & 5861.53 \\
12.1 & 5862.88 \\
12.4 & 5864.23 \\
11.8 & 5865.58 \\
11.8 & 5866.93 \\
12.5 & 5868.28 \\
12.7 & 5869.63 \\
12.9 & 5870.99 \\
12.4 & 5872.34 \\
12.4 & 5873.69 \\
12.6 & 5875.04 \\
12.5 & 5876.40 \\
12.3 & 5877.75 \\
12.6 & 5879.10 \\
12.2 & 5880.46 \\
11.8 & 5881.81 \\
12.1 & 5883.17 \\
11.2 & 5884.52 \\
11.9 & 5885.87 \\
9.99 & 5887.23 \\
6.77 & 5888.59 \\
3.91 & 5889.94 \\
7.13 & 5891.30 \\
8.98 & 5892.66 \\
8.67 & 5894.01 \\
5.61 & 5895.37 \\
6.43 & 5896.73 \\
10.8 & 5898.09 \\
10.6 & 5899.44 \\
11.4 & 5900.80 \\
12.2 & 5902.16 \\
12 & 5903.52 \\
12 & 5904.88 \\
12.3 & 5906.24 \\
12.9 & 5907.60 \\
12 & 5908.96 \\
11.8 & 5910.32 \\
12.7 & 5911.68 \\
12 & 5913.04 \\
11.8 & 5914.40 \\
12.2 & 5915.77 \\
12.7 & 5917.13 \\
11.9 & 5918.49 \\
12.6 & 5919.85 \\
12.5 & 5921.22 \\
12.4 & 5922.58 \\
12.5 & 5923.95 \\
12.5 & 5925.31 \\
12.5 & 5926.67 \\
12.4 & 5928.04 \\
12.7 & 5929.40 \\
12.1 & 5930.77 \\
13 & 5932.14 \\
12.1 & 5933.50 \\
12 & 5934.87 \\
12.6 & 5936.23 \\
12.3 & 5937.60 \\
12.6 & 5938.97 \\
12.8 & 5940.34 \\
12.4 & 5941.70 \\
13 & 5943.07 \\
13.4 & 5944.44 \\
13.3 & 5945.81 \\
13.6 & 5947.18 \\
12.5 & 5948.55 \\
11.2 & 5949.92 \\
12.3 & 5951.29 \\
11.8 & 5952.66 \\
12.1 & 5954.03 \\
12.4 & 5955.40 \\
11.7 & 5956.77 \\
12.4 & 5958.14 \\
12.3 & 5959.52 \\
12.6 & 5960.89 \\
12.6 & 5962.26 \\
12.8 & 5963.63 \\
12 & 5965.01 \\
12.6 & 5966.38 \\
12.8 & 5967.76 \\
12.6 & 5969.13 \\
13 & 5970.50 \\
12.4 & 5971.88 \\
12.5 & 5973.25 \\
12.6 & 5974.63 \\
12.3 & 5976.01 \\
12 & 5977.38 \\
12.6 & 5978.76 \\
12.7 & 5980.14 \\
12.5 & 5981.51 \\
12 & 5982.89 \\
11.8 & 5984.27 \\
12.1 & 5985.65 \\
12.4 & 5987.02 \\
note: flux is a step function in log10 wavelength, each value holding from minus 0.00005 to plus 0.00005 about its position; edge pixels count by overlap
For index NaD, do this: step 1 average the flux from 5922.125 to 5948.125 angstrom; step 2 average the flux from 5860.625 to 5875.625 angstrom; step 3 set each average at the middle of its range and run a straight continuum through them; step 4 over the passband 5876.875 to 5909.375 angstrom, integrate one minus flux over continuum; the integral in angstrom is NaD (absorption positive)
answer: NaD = 5.5 angstrom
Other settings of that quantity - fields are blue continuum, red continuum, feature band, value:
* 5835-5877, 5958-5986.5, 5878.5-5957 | 5.52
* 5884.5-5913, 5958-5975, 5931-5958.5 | -1.68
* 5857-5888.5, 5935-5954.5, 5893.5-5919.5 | 2.20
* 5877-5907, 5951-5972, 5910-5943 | -3.33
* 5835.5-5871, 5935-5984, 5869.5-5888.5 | 0.73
